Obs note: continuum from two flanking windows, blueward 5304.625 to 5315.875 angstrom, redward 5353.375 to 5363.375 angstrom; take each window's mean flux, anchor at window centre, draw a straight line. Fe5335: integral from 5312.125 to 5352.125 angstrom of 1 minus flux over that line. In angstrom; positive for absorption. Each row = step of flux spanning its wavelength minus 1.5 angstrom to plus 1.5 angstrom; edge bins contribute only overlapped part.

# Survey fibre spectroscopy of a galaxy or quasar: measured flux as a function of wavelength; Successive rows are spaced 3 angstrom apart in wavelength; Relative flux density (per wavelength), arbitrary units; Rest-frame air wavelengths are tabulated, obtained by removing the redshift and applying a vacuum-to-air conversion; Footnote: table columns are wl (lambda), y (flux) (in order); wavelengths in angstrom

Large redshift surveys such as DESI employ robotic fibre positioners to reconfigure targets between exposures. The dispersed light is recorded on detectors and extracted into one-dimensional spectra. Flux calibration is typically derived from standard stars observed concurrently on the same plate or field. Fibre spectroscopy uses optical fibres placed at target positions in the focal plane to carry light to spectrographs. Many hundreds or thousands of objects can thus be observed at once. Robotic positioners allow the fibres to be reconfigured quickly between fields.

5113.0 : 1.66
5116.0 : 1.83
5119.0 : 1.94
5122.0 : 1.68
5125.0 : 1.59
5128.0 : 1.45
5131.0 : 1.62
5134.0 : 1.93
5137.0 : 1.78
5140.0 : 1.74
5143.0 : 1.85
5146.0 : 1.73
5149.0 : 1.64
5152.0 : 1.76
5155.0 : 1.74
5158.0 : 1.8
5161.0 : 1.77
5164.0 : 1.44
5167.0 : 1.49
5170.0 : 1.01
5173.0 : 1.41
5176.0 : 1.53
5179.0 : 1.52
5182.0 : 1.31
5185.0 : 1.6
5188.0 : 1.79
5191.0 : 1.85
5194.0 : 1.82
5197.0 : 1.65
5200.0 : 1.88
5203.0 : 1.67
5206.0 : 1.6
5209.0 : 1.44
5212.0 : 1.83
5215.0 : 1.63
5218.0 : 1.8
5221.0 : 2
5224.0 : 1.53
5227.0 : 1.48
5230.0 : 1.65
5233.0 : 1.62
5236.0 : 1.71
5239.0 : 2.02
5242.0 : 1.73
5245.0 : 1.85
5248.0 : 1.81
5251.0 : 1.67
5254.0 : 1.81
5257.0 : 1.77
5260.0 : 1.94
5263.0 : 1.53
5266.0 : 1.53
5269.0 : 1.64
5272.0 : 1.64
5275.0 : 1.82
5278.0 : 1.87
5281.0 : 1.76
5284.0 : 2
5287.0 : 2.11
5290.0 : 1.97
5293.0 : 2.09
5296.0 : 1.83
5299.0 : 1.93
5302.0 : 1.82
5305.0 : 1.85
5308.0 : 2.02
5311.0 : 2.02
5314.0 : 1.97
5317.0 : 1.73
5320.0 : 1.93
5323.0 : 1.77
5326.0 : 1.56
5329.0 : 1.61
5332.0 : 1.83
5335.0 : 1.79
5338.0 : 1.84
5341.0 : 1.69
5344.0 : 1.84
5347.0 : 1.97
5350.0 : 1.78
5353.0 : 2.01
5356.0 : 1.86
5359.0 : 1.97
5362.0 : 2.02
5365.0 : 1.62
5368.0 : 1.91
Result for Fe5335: 3.35 angstrom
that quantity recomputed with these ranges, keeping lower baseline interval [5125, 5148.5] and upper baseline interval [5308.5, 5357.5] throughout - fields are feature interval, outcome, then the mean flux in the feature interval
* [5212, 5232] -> 0.83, 1.69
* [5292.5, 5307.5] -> -0.74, 1.9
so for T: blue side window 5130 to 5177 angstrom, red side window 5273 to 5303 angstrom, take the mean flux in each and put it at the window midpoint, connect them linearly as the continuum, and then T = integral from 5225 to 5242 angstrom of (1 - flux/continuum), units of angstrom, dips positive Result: 1.1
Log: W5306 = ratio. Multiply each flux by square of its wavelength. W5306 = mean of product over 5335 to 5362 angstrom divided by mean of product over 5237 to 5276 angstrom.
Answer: 1.11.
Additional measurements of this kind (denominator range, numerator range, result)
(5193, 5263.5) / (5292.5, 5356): 1.11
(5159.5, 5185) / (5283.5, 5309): 1.42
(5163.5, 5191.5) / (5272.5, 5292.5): 1.34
